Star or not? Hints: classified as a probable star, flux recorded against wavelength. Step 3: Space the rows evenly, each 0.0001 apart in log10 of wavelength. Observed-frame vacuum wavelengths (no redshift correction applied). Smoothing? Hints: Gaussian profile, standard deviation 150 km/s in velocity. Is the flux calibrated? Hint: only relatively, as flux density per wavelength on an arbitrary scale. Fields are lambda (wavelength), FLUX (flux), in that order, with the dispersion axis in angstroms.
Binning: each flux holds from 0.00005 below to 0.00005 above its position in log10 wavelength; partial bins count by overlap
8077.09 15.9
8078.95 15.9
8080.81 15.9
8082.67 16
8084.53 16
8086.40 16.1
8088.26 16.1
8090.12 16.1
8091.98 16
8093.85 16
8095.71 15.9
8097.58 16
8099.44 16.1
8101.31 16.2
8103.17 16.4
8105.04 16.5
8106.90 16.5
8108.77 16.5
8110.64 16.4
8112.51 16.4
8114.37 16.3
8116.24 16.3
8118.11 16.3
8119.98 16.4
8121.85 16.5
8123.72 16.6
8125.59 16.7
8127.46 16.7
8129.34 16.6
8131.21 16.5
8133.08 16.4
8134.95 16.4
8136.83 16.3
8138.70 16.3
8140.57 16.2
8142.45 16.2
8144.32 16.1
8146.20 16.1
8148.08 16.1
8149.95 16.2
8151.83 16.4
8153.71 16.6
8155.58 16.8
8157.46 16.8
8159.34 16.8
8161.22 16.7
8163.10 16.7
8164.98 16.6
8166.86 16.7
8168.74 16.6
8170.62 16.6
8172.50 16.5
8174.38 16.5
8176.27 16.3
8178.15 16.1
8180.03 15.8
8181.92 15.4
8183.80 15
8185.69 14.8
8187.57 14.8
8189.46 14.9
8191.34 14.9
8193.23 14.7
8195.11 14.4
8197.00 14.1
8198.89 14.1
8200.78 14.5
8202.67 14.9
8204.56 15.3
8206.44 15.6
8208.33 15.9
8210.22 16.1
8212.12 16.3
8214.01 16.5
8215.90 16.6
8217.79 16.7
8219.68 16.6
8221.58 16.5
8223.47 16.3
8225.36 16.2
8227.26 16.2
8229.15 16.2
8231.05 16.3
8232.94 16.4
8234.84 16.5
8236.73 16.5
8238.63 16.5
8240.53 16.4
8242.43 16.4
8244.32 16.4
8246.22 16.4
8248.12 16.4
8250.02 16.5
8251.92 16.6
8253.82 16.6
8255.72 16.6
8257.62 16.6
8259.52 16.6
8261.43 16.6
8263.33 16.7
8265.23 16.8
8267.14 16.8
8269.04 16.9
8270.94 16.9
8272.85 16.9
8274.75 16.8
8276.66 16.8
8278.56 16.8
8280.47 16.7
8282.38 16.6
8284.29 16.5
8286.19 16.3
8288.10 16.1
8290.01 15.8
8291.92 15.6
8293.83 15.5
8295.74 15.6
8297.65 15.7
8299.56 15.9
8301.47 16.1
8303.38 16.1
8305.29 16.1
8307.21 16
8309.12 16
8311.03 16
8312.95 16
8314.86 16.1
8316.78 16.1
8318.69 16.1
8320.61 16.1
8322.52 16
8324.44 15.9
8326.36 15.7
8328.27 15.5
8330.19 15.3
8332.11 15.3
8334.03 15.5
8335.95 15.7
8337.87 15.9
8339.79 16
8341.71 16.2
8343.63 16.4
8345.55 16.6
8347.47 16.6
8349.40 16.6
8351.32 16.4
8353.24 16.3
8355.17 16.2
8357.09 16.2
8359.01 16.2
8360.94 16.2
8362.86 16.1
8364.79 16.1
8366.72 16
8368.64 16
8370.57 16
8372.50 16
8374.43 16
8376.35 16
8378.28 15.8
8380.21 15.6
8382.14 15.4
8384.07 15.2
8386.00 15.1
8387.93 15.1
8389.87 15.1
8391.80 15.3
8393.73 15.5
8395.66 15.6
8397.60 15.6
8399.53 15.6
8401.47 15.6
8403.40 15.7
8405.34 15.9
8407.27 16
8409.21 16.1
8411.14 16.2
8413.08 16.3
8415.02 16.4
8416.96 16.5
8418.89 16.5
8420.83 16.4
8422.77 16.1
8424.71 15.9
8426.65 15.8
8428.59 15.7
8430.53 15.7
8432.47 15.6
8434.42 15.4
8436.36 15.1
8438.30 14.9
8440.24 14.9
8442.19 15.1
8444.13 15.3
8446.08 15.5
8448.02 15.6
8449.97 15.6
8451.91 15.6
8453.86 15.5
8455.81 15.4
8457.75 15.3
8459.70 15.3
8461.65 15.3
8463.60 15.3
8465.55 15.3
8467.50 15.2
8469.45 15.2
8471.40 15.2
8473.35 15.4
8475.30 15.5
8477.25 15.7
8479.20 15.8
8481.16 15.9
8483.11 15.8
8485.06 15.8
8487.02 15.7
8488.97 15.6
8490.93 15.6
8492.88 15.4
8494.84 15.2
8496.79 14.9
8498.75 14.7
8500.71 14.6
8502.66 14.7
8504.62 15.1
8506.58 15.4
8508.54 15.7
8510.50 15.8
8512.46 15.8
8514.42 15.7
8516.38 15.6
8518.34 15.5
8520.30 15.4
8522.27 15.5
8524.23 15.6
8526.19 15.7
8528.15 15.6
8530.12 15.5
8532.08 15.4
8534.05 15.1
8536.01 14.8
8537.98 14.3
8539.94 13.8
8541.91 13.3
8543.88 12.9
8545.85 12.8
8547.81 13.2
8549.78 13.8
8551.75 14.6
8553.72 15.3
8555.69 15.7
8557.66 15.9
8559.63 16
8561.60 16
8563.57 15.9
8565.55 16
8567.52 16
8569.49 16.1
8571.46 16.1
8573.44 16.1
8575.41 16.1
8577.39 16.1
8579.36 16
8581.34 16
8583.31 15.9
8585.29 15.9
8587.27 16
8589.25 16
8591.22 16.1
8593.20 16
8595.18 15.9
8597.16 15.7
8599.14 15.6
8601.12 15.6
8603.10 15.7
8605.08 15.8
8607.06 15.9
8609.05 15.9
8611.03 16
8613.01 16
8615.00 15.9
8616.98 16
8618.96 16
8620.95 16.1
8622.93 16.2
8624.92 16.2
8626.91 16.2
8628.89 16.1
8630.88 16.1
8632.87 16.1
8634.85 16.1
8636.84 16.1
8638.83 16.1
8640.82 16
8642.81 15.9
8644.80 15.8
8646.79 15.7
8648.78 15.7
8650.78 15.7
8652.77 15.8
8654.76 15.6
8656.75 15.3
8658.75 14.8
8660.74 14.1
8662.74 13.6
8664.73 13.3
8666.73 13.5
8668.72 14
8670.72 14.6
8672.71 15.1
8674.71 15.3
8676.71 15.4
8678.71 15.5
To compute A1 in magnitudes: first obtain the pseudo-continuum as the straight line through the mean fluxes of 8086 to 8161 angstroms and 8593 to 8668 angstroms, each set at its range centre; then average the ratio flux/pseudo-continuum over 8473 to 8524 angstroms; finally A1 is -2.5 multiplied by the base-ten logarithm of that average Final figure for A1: 0.02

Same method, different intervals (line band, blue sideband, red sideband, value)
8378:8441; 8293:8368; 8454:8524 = 0.00 mag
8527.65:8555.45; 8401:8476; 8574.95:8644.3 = 0.11 mag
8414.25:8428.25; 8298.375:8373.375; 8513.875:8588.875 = -0.03 mag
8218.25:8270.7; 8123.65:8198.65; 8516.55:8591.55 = -0.04 mag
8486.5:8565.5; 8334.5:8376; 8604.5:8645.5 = 0.07 mag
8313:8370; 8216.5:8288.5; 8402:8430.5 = 0.02 mag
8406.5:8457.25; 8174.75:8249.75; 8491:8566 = -0.03 mag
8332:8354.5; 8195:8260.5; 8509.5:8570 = -0.03 mag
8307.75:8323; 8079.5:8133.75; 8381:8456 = -0.01 mag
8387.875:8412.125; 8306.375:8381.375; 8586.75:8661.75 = 0.02 mag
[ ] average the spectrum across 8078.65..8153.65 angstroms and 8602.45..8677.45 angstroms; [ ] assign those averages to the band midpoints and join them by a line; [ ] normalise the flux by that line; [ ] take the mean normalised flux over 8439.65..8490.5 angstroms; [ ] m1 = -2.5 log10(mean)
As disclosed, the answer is 0.02 mag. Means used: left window 16.3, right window 15.5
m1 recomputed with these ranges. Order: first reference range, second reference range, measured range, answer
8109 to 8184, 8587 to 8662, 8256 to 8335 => 0.002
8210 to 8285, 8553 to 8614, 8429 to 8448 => 0.061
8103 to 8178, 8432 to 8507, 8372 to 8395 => 0.009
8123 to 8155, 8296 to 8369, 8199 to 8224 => 0.022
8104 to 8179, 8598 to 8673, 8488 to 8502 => 0.046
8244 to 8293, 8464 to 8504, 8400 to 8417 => -0.018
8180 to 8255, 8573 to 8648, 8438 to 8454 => 0.040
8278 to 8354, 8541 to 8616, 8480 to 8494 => 0.002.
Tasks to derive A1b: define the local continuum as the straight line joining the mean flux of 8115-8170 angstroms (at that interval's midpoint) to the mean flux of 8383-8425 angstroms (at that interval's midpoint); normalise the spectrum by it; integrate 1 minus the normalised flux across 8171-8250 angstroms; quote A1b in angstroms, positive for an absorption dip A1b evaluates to 2.2 angstroms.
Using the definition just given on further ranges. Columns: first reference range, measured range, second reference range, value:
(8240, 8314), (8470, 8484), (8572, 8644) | 0.5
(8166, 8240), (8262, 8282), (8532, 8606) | -1.4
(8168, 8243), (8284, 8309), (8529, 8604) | -0.4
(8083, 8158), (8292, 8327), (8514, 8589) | -0.1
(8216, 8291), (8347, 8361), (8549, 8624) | 0.0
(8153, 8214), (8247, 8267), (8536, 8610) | -1.2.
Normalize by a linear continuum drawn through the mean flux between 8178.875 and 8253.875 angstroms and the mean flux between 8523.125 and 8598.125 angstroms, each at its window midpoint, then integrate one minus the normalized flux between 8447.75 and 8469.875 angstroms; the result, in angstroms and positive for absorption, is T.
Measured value 0.2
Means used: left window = 15.8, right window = 15.3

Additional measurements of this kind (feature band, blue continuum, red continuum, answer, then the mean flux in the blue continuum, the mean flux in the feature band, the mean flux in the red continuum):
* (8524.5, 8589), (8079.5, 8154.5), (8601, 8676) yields 1.56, 16.3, 15.3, 15.5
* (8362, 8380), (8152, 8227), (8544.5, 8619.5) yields -0.23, 15.9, 16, 15.7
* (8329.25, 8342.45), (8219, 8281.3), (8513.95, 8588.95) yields 0.41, 16.6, 15.7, 15.3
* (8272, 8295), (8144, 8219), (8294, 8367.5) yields -0.56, 15.9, 16.4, 16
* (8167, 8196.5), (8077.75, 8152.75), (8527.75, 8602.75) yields 1.04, 16.3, 15.6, 15.3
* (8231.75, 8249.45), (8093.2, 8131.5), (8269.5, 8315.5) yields -0.19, 16.4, 16.4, 16.2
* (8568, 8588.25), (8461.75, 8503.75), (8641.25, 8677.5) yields -1.18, 15.4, 16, 15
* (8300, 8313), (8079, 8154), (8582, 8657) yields 0.08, 16.3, 16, 15.9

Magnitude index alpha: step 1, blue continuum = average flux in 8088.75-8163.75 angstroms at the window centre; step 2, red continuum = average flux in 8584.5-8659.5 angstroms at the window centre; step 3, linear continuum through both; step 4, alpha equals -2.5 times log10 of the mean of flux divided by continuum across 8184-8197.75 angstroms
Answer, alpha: 0.11 mag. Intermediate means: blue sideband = 16.4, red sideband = 15.9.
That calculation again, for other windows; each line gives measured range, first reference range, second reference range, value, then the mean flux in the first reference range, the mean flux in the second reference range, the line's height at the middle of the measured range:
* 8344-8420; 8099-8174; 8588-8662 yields 0.01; 16.5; 15.8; 16.1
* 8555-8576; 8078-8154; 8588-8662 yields -0.01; 16.3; 15.8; 15.9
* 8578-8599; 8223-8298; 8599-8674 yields -0.02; 16.4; 15.5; 15.6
